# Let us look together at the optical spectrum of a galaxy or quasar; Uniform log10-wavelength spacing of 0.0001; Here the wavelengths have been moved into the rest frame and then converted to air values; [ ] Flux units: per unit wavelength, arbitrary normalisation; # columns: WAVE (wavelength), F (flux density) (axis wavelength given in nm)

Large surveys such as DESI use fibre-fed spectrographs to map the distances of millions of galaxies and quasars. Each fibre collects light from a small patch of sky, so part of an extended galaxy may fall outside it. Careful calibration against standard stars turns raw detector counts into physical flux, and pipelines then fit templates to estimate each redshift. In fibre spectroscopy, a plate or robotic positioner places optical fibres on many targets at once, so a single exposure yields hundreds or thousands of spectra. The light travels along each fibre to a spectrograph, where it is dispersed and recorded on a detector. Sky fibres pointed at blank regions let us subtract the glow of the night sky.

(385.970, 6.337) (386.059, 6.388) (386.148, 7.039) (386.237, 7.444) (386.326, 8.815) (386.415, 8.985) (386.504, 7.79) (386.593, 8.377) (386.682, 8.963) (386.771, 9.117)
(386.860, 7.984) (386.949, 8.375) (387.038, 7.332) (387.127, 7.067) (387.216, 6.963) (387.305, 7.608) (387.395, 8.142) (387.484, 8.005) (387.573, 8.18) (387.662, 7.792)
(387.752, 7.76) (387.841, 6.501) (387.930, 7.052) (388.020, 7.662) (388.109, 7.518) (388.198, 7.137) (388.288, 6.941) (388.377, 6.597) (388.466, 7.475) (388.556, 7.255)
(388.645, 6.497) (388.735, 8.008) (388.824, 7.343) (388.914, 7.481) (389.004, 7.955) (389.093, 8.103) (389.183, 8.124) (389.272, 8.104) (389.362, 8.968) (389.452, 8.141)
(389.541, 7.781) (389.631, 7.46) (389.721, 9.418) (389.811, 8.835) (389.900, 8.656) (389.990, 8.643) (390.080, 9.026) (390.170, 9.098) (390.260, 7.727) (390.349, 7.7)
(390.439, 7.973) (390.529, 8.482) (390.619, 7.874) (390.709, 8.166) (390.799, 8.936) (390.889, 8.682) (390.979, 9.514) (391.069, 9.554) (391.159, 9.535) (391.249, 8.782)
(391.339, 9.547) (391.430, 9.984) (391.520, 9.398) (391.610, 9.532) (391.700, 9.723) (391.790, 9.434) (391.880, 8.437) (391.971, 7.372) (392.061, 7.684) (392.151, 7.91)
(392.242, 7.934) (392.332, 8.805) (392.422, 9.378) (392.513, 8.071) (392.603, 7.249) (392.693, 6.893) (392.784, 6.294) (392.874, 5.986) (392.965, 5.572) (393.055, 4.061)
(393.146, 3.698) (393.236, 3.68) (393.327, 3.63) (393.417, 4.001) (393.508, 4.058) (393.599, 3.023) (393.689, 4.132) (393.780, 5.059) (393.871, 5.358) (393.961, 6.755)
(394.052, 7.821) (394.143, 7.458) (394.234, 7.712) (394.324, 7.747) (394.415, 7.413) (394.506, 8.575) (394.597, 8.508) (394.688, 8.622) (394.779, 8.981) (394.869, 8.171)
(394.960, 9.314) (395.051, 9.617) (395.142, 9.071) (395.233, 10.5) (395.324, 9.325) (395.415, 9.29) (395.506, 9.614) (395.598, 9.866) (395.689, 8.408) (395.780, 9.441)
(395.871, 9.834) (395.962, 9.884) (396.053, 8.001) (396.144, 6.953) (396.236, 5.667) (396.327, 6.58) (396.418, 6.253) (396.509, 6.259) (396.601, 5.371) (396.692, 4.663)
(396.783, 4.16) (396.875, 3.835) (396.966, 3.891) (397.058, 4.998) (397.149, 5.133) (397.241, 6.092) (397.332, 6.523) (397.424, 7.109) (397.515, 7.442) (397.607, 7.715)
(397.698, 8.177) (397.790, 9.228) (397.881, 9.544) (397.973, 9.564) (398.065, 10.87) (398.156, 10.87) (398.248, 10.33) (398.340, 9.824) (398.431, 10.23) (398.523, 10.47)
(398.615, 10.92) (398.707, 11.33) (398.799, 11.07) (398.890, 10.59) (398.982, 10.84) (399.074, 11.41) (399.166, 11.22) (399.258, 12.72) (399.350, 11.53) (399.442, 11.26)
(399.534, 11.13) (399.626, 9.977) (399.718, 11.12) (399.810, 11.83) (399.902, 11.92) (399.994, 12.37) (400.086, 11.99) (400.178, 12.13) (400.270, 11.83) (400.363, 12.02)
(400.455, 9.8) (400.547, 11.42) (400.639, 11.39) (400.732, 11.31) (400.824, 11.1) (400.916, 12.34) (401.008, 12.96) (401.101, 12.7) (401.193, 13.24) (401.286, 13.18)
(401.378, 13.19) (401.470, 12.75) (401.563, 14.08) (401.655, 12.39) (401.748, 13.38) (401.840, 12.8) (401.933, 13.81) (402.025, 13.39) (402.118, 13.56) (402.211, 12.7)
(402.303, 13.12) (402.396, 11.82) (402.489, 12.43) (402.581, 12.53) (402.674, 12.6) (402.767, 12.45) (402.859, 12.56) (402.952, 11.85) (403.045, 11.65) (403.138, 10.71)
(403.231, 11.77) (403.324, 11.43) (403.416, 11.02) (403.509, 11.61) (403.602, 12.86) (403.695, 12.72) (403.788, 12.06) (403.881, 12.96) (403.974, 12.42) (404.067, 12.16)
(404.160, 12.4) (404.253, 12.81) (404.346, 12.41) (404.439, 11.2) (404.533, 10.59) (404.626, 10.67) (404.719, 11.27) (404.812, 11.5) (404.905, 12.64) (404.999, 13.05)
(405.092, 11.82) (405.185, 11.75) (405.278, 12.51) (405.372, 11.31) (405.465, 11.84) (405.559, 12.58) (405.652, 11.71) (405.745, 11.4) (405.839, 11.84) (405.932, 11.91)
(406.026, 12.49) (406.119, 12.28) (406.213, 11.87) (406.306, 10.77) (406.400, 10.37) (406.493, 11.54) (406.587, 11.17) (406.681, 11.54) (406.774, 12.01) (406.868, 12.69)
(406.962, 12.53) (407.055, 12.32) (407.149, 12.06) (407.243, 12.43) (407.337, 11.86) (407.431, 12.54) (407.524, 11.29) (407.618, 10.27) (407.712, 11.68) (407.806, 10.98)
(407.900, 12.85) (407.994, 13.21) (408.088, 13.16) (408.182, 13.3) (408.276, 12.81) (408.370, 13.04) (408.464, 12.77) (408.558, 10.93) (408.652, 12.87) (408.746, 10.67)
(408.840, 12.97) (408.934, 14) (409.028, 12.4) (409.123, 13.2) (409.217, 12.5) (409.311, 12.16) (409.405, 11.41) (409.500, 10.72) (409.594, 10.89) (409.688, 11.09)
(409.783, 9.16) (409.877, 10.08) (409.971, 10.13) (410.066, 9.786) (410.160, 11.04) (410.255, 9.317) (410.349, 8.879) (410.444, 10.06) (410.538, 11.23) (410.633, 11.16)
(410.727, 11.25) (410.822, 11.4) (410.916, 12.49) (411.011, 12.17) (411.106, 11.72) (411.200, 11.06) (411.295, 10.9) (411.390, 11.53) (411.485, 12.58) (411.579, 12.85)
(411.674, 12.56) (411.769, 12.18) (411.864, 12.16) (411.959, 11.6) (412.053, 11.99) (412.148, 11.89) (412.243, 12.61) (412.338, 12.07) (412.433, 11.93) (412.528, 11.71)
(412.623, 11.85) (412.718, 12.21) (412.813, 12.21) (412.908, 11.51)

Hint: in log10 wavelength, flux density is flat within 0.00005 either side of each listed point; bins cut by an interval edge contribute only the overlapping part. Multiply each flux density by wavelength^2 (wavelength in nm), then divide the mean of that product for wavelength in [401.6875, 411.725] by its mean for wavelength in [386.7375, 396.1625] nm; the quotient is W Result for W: 1.64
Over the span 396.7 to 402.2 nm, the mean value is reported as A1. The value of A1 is 10.6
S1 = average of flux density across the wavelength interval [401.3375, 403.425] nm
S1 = 12.5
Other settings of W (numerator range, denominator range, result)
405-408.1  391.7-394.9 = 1.88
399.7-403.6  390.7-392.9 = 1.51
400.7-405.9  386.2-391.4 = 1.63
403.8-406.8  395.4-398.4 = 1.62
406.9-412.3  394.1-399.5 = 1.46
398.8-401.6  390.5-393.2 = 1.53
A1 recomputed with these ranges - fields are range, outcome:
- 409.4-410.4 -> 10.2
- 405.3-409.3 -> 12.1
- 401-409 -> 12.2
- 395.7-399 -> 8.03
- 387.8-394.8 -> 7.56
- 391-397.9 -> 7.36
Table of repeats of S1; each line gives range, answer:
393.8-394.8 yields 7.62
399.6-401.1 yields 11.6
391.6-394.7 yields 6.74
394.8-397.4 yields 7.39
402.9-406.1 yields 11.9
